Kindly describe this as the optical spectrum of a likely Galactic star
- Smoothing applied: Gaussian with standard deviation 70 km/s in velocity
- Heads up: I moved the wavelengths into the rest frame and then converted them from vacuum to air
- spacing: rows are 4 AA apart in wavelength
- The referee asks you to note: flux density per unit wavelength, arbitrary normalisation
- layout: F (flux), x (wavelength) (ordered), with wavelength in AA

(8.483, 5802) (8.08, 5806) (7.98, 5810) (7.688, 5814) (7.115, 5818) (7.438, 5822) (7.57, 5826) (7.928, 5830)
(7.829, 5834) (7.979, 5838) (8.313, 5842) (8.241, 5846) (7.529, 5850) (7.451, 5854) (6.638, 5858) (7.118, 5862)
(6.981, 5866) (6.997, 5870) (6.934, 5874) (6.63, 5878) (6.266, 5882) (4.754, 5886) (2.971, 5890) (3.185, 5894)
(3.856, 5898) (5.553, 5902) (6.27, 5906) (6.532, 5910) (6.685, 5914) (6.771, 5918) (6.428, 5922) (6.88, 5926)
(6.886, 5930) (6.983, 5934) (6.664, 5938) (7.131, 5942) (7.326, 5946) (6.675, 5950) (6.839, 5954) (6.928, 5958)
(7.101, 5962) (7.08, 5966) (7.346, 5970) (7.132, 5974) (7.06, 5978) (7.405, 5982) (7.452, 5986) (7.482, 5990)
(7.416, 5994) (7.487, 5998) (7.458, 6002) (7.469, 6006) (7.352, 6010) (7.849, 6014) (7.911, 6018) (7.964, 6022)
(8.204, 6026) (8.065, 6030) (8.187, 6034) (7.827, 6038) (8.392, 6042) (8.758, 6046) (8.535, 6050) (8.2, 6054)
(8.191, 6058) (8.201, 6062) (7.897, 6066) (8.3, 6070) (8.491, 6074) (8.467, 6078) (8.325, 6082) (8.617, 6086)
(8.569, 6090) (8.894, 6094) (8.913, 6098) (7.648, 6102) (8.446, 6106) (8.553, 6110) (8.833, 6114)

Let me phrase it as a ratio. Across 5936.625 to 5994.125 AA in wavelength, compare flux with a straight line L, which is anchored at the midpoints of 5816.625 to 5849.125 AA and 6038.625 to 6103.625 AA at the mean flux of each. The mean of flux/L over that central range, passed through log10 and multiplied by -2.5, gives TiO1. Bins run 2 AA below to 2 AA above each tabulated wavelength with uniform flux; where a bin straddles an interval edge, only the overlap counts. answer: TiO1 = 0.14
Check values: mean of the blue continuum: 7.81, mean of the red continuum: 8.39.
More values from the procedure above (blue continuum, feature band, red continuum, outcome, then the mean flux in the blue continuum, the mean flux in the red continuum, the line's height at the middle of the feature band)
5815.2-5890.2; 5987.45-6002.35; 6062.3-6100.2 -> 0.07 mag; 7.09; 8.48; 7.95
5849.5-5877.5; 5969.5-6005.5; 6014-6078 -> 0.07 mag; 7.04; 8.21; 7.83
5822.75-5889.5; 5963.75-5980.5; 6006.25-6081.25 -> 0.09 mag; 7.11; 8.14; 7.75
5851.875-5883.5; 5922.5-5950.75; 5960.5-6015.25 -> 0.04 mag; 6.89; 7.36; 7.16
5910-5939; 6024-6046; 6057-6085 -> -0.04 mag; 6.74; 8.28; 7.9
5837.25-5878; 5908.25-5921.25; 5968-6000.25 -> 0.11 mag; 7.36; 7.35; 7.36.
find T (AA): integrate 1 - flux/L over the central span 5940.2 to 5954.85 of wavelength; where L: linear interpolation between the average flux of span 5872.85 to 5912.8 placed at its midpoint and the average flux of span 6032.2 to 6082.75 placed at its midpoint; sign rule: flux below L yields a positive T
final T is -1.7 AA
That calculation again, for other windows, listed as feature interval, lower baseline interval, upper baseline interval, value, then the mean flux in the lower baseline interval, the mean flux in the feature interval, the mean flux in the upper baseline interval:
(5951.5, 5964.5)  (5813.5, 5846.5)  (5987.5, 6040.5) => 1.3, 7.77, 6.95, 7.75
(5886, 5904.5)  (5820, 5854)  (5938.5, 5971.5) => 8.4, 7.83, 4.05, 7.03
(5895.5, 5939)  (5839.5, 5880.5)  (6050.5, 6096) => 7.5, 7.28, 6.27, 8.38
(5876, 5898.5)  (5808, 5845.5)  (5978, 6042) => 9.0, 7.78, 4.66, 7.7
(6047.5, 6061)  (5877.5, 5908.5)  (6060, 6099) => -0.6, 4.88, 8.32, 8.46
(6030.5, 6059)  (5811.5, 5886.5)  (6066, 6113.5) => -0.2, 7.29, 8.29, 8.46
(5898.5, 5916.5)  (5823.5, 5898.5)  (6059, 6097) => 2.5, 6.65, 6.07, 8.42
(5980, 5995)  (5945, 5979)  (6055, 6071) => -0.2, 7.05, 7.44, 8.14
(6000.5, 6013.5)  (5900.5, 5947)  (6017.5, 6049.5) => 0.6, 6.67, 7.47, 8.19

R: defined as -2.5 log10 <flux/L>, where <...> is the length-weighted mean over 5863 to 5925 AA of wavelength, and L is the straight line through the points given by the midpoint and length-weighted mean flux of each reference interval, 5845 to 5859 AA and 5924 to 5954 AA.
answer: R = 0.231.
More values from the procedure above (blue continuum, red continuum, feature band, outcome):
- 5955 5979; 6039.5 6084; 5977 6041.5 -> -0.005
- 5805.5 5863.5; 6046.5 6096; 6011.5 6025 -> 0.044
